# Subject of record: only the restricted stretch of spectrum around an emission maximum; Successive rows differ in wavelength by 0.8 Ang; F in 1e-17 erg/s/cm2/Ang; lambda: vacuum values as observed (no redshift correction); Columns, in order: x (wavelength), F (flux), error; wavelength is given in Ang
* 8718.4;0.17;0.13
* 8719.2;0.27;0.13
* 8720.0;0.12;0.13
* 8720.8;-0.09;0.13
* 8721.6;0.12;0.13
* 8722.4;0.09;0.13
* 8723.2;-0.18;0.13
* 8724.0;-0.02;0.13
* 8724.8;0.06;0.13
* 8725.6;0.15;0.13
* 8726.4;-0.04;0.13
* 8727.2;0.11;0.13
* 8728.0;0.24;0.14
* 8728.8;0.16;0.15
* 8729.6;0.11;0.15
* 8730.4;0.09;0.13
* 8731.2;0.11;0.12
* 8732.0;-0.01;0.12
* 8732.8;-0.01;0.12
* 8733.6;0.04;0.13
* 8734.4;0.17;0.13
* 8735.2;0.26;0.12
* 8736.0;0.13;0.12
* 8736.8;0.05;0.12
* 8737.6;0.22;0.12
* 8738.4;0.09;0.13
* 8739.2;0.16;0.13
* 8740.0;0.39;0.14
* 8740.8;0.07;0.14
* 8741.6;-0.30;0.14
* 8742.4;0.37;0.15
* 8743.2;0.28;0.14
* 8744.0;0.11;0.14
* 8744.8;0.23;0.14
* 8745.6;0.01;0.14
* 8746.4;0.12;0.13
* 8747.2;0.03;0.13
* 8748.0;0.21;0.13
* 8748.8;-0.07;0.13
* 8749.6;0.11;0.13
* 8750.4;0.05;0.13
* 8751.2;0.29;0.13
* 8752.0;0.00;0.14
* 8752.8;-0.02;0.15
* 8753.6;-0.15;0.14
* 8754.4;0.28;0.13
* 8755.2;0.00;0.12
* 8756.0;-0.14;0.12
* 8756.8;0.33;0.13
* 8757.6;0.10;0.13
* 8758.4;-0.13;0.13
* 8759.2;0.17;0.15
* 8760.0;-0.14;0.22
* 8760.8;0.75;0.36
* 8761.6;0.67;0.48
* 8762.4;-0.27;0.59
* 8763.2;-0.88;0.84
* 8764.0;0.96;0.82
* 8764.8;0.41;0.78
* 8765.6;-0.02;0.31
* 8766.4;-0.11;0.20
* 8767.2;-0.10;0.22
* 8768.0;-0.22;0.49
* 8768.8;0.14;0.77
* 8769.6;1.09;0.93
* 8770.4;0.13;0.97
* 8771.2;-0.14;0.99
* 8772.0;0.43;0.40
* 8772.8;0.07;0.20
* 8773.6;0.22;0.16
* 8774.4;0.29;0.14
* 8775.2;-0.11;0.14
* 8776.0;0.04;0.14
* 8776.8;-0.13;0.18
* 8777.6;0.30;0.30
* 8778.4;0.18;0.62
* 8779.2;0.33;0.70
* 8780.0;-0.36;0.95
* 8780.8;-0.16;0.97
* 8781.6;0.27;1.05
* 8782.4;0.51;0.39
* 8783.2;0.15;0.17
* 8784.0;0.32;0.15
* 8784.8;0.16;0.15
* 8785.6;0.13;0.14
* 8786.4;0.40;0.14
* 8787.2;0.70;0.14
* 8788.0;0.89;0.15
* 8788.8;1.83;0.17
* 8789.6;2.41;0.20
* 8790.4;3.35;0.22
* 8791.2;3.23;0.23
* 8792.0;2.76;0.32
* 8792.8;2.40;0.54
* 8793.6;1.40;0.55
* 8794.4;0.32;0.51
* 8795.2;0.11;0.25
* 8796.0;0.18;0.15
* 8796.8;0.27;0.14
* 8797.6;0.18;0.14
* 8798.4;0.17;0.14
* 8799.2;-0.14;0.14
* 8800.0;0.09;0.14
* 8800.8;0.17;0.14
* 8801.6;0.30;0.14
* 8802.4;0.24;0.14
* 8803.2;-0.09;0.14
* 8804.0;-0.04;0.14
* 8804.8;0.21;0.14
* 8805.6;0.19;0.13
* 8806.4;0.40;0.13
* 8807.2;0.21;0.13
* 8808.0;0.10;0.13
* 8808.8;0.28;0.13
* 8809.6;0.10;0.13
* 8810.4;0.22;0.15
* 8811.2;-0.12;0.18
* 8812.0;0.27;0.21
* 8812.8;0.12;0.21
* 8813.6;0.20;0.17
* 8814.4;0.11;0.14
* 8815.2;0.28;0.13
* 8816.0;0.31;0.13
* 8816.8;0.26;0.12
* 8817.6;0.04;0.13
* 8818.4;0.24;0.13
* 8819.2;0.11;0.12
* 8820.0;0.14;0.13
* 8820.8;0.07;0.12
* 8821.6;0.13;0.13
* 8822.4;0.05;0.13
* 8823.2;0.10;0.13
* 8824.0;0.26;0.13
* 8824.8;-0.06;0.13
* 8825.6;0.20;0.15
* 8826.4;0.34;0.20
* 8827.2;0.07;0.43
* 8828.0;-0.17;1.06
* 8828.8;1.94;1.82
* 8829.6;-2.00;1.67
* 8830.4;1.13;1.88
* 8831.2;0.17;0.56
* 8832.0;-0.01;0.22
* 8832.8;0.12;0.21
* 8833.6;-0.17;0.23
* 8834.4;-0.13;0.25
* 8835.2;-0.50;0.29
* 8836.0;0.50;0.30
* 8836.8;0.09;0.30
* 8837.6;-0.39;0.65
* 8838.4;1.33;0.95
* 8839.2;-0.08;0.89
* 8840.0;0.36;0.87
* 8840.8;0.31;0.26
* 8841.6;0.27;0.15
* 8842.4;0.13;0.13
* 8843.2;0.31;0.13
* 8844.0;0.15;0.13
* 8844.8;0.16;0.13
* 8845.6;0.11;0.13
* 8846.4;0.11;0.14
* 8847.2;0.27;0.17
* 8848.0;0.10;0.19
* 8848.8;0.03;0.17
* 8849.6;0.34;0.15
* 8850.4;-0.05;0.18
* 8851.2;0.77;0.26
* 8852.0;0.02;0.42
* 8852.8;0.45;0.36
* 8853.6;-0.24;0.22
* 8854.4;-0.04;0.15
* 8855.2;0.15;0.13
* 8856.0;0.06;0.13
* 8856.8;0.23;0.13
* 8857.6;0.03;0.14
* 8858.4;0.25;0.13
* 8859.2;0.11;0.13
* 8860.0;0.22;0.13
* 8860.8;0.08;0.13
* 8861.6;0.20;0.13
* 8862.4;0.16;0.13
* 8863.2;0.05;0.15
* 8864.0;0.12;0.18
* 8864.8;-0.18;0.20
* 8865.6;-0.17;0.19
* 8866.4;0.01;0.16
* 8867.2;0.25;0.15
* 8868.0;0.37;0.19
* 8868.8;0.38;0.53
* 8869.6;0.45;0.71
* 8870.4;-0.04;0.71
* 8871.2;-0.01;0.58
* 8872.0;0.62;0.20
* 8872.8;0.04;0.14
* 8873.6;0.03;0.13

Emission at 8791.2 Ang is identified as [O III]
